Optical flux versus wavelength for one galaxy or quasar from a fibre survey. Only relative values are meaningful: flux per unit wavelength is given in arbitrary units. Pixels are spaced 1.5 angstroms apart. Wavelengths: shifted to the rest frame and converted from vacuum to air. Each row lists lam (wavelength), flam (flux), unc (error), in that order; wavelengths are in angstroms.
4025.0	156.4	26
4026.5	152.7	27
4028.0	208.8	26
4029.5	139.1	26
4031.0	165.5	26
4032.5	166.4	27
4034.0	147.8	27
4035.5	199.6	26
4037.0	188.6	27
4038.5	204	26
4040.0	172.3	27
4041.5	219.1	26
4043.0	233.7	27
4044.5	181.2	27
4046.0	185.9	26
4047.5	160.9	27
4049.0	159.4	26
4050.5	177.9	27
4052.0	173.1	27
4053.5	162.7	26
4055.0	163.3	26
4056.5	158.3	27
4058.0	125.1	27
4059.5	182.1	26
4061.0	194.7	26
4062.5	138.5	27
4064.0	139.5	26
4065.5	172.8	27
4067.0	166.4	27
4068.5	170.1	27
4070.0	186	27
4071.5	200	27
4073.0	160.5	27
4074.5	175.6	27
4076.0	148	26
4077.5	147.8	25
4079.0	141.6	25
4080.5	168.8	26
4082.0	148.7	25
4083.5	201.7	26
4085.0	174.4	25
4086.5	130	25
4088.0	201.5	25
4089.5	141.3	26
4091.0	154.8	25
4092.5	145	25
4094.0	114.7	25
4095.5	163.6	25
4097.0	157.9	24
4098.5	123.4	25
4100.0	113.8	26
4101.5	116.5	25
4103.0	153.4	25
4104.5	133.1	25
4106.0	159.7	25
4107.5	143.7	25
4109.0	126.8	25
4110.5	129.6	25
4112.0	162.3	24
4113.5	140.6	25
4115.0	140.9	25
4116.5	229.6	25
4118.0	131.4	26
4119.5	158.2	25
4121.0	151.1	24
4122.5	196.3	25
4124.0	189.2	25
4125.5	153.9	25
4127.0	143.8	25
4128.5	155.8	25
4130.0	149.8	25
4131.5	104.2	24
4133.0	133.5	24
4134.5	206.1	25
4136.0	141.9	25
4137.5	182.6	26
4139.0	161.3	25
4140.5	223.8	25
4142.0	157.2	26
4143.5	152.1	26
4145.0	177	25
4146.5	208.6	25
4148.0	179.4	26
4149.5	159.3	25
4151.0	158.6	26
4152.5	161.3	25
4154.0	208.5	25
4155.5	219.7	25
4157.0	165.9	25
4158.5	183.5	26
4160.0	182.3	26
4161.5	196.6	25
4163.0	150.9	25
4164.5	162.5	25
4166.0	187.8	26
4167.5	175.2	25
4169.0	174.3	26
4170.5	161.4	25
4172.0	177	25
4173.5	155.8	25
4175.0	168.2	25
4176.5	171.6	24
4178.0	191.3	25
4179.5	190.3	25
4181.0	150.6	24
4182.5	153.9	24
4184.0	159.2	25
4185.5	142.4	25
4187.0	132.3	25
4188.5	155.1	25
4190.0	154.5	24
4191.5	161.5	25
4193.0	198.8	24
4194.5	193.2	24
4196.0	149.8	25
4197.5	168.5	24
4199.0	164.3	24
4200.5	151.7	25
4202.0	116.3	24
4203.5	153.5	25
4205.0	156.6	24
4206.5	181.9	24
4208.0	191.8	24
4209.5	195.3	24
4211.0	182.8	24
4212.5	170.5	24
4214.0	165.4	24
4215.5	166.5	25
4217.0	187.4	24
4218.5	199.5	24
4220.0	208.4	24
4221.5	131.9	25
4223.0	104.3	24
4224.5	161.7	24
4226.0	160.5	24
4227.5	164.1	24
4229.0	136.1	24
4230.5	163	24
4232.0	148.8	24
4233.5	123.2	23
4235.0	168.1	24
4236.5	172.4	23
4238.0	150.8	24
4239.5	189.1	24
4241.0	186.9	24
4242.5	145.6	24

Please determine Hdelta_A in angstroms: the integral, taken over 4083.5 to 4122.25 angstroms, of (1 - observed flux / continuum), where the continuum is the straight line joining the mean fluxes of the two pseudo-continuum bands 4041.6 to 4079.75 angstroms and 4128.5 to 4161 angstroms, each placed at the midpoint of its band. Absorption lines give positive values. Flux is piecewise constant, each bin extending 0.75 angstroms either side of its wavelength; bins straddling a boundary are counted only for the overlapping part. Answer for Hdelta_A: 4.8 angstroms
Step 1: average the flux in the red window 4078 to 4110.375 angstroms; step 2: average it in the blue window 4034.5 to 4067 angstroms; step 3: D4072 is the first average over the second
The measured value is 0.8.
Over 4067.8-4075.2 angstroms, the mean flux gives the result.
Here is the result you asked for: 179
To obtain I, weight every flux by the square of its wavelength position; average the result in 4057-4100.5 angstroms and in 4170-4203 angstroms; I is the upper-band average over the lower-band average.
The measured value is 1.1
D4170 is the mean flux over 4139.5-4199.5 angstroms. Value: 172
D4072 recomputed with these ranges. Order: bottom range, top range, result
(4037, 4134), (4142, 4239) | 1.04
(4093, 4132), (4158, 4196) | 1.14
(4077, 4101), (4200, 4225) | 1.10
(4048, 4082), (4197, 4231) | 1.00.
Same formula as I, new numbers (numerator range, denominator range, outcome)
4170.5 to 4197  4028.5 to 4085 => 1.02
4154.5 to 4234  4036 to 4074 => 1.02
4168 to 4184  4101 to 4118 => 1.18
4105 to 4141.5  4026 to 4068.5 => 0.95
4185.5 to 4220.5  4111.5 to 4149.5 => 1.06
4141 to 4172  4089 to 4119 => 1.25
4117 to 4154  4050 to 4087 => 1.04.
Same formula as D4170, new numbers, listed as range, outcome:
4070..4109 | 153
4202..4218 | 173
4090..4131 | 149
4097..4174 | 163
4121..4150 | 167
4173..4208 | 162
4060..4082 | 165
